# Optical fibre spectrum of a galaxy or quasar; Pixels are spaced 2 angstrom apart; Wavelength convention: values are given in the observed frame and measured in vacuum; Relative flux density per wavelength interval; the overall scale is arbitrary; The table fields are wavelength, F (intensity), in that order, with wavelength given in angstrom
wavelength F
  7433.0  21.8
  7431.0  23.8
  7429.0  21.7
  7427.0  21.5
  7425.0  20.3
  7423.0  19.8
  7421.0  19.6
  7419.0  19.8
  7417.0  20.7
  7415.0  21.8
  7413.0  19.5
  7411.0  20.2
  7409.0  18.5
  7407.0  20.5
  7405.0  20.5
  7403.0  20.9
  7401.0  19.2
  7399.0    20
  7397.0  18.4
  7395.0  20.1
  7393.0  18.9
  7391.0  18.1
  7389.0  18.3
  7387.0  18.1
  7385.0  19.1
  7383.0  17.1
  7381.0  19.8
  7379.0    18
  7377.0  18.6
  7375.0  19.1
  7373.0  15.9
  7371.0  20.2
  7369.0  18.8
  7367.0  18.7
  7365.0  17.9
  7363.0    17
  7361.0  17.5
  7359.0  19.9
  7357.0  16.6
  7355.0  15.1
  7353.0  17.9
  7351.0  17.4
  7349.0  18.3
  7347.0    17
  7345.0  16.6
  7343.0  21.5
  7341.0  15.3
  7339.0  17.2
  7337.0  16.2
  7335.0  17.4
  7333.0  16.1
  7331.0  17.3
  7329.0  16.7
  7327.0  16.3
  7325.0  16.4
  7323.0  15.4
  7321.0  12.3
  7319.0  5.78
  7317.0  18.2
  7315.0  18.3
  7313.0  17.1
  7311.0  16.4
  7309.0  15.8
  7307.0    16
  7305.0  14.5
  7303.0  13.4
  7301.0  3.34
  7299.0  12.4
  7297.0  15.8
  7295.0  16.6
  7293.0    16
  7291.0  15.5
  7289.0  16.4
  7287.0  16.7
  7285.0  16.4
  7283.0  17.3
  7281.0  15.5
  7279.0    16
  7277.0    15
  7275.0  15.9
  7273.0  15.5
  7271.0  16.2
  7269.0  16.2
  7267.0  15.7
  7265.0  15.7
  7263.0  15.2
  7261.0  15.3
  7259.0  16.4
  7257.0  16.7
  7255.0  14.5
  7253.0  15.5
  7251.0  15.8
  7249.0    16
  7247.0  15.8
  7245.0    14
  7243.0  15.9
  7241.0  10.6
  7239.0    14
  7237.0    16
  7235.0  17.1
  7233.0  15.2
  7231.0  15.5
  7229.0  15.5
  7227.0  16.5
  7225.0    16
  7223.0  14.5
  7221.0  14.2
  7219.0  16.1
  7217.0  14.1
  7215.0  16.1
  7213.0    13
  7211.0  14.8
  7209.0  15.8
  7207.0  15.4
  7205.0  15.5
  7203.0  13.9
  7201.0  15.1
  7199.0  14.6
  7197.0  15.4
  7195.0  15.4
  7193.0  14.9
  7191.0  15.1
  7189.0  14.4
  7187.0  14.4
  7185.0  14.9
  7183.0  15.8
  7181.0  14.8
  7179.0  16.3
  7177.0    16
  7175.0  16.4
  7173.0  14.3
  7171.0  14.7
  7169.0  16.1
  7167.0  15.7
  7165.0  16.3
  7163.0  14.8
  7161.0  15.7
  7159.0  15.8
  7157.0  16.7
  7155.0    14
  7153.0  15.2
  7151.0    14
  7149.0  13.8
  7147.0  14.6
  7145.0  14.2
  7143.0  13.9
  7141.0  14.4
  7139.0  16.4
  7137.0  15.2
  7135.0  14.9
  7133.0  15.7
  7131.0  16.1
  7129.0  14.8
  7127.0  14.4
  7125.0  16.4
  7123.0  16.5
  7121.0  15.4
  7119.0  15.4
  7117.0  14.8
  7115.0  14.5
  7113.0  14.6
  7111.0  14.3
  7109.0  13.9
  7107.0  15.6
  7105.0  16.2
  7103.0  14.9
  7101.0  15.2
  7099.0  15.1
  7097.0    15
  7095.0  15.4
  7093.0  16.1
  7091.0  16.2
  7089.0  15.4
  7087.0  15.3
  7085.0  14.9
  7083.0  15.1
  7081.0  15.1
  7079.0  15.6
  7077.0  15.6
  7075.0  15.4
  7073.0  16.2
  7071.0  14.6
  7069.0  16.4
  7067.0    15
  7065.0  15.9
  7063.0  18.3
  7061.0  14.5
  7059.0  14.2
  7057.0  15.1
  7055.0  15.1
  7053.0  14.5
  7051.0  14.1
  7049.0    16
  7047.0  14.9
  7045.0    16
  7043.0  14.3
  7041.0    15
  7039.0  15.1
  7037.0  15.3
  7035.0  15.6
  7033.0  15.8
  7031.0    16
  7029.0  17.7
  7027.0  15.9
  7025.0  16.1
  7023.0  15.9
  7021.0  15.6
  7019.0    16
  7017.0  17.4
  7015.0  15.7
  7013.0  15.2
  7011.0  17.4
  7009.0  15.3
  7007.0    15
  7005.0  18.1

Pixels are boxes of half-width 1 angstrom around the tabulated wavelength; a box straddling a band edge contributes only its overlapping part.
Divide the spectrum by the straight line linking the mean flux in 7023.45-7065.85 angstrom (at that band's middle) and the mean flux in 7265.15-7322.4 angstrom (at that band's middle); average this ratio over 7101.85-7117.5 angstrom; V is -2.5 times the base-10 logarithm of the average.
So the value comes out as 0.04 mag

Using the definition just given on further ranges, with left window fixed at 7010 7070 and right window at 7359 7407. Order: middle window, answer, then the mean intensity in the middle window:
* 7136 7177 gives 0.11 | 15.1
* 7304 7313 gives 0.14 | 15.8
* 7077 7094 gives 0.04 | 15.5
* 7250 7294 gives 0.12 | 15.9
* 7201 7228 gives 0.15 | 15.1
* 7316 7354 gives 0.13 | 16.3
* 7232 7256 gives 0.17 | 15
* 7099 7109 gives 0.07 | 15.3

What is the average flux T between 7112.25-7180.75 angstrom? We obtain 15.2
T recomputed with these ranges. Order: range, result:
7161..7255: 15.2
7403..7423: 20.1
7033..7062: 15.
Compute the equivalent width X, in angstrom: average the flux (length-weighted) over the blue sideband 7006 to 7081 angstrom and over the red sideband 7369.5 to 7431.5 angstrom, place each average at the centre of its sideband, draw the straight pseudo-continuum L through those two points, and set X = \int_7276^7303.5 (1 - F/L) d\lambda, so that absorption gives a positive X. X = 5.35 angstrom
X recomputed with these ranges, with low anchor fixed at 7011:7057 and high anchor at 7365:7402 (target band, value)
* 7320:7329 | 1.4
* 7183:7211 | 3.3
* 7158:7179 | 1.5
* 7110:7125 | 1.1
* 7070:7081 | 0.4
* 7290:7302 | 3.1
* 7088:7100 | 0.5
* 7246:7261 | 1.5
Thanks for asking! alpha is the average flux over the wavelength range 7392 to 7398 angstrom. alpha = 19.1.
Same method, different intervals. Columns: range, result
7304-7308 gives 15.2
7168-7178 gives 15.5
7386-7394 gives 18.4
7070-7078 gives 15.5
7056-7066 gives 15.6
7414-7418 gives 21.2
